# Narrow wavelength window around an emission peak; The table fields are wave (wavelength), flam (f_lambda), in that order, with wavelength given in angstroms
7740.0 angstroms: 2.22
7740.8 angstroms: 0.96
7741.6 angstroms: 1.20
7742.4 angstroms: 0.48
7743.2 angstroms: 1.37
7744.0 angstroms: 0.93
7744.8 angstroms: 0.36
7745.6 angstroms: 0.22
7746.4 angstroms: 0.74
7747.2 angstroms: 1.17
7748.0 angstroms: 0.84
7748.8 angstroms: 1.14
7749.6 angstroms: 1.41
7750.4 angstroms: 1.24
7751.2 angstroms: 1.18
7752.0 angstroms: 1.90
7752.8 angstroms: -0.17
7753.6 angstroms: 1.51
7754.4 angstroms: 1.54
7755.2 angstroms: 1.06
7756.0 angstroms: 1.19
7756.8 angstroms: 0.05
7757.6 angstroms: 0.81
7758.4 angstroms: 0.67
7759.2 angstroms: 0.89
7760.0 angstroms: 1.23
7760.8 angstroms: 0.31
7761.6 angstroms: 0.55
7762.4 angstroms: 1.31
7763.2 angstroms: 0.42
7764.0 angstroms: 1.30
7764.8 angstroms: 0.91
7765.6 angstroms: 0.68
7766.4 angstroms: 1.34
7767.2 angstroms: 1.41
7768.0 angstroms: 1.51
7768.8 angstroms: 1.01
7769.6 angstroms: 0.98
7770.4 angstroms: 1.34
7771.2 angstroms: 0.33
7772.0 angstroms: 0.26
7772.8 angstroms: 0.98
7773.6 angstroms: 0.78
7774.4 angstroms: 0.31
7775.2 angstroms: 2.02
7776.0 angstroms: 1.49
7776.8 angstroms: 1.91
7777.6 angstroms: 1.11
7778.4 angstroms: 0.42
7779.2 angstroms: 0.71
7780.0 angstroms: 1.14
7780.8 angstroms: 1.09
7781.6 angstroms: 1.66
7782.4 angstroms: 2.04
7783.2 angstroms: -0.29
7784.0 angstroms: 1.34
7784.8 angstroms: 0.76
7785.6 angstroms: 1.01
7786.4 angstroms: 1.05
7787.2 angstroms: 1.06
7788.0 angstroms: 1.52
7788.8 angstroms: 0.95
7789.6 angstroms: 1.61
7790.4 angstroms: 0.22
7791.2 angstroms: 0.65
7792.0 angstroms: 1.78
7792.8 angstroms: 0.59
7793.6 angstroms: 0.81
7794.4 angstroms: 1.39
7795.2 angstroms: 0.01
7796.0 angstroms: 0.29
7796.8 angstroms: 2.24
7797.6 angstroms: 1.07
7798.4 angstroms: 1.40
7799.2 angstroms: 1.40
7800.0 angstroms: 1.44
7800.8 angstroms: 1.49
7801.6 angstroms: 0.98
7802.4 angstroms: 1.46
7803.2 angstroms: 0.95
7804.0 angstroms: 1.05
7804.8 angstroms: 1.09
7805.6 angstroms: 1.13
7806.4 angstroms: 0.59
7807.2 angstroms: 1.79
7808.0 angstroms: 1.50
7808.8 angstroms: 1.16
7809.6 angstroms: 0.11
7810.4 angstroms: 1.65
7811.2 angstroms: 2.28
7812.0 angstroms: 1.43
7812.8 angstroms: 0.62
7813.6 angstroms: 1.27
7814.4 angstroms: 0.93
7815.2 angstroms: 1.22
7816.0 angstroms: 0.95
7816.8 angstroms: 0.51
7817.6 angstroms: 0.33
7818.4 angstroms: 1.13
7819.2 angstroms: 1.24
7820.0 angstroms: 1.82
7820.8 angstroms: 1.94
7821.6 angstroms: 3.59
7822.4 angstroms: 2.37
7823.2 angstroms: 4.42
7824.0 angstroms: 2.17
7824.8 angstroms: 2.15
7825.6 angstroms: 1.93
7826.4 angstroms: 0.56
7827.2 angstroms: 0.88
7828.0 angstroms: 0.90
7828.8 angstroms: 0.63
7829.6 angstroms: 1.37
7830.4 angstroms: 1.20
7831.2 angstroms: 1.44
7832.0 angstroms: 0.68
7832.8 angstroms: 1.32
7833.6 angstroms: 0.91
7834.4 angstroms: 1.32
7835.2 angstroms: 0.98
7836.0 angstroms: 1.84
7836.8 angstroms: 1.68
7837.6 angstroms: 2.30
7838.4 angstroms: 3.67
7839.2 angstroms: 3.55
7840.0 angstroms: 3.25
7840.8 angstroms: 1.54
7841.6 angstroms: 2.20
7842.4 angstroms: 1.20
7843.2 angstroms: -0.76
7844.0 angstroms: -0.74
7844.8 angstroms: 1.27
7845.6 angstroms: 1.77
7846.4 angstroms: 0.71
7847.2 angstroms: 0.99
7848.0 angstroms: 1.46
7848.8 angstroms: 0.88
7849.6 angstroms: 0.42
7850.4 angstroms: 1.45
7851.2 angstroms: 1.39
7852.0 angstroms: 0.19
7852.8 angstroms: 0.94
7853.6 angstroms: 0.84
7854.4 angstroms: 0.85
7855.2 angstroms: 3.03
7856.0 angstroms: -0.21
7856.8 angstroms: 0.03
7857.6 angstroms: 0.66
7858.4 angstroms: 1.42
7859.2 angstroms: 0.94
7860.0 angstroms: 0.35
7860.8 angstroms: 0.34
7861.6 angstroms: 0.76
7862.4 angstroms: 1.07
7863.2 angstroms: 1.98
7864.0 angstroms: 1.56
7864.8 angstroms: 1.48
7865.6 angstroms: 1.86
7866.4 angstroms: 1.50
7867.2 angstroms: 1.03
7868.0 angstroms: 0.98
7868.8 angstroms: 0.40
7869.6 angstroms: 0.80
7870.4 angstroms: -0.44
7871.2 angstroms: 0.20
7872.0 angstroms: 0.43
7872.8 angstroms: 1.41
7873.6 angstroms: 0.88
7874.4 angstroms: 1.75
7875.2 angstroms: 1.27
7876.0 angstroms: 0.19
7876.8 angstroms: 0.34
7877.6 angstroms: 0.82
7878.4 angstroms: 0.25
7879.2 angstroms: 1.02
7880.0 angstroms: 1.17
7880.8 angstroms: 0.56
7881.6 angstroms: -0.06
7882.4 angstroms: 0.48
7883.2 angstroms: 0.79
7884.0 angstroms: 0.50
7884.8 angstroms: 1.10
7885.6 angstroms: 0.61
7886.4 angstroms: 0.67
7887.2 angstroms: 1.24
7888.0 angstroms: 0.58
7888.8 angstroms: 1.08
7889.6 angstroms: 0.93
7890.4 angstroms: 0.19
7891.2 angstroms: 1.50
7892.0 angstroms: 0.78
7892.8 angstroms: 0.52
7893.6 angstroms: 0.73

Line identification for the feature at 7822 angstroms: [S II] 6716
